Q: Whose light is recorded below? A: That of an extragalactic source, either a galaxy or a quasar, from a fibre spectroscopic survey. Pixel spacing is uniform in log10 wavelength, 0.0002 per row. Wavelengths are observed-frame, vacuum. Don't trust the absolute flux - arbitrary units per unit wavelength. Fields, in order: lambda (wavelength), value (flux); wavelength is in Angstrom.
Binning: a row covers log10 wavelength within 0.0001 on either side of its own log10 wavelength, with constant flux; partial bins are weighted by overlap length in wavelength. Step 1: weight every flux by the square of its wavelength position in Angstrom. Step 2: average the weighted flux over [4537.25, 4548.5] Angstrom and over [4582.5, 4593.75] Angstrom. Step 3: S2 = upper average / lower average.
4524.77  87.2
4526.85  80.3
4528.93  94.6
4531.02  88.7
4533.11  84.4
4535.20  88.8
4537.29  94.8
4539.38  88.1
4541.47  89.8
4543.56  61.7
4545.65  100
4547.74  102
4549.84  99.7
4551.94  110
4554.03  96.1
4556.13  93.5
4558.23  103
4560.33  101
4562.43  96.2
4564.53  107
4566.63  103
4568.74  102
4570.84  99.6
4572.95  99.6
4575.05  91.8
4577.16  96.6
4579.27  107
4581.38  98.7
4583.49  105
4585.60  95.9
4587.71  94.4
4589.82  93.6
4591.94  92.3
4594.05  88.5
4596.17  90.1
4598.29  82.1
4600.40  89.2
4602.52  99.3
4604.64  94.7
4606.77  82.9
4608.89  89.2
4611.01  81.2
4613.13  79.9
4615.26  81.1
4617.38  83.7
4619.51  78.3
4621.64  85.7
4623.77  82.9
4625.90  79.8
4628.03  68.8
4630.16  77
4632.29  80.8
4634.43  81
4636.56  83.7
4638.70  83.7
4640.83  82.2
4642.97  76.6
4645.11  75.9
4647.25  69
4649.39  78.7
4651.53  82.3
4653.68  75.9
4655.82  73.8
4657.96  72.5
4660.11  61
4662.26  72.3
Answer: 1.10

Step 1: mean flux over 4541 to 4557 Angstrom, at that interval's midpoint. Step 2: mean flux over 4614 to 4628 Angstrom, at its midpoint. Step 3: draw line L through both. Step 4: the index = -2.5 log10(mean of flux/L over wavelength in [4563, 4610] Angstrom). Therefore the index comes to -0.10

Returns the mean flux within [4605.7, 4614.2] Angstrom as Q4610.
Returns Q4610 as 83.2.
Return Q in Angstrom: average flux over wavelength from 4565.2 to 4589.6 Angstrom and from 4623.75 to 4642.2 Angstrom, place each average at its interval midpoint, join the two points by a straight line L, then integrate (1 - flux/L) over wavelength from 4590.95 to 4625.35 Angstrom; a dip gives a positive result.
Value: 0.90 Angstrom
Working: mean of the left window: 99.4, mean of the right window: 79.8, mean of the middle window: 86.2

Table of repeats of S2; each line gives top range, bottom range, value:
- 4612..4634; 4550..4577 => 0.82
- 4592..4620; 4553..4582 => 0.88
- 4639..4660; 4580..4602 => 0.83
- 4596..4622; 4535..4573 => 0.91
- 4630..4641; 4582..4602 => 0.90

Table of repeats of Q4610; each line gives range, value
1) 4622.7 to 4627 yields 81.2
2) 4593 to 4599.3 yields 86.8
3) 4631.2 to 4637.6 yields 81.8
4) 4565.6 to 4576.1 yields 99.2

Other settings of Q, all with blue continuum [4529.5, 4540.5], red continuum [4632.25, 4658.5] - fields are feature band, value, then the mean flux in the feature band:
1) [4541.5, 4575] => -4.3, 97.9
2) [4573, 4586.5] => -2.3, 99.3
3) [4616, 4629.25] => 0.1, 79.9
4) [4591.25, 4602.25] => -0.8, 89.1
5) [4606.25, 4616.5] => -0.2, 82.9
